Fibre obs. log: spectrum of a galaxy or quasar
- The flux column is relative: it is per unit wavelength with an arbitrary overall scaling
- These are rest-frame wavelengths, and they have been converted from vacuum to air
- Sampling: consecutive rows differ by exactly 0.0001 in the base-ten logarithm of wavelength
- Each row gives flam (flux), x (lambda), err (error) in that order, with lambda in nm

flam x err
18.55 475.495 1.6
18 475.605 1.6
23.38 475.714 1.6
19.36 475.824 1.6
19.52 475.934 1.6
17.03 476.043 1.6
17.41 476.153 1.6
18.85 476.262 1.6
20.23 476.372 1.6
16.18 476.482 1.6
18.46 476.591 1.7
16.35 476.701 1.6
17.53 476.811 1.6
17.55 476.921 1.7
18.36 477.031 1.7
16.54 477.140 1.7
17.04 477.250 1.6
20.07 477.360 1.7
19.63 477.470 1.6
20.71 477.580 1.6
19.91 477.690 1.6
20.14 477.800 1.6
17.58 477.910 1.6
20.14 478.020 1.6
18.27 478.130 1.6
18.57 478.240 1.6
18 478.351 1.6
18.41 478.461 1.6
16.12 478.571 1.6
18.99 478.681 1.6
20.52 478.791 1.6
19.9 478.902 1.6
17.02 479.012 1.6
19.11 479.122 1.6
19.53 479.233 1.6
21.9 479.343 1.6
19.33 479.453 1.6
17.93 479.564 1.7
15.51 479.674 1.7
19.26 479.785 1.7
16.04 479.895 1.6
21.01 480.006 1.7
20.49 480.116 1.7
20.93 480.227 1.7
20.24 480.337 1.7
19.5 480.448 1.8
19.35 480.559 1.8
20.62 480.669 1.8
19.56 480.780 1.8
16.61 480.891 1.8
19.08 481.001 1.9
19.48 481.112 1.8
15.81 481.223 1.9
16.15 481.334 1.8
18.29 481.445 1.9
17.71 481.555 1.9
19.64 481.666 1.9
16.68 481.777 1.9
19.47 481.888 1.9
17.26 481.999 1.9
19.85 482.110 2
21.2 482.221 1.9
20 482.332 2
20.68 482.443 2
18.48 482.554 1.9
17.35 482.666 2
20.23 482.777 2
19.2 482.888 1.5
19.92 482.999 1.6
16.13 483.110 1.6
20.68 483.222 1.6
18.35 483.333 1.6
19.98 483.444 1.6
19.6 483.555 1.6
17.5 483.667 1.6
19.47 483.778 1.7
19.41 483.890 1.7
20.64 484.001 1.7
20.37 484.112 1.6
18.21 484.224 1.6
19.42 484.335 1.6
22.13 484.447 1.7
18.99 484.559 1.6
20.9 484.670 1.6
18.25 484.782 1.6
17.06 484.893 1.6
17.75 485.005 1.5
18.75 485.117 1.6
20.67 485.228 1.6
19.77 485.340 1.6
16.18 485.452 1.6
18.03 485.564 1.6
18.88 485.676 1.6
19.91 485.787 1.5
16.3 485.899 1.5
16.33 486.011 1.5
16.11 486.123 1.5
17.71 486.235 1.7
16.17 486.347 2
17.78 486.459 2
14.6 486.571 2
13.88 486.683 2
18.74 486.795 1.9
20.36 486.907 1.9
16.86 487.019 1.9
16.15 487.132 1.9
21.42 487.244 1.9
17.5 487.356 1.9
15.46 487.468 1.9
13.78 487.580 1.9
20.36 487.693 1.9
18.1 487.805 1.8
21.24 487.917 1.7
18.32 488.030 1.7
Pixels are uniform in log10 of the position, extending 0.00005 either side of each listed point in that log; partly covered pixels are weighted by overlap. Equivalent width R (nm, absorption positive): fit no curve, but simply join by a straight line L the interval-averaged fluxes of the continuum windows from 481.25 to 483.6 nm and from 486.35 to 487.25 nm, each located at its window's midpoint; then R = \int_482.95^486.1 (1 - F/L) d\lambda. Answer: -0.14 nm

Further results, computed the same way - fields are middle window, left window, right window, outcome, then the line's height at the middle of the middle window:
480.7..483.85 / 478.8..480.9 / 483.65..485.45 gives 0.083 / 19.3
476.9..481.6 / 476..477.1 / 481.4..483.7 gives -0.116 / 18.3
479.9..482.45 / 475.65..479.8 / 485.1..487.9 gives -0.105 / 18.3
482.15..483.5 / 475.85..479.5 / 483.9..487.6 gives -0.079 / 18.3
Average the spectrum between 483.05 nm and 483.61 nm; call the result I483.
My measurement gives 19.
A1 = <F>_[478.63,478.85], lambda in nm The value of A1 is 19.7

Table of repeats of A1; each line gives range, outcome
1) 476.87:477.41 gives 17.9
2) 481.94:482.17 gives 18.6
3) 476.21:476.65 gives 18.4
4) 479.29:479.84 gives 18.8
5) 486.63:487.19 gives 17.2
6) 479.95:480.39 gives 20.7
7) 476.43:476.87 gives 17.1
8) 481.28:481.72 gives 18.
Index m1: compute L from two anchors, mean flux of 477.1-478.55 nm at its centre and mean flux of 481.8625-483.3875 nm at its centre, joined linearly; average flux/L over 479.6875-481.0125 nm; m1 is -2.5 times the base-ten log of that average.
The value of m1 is -0.02 mag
